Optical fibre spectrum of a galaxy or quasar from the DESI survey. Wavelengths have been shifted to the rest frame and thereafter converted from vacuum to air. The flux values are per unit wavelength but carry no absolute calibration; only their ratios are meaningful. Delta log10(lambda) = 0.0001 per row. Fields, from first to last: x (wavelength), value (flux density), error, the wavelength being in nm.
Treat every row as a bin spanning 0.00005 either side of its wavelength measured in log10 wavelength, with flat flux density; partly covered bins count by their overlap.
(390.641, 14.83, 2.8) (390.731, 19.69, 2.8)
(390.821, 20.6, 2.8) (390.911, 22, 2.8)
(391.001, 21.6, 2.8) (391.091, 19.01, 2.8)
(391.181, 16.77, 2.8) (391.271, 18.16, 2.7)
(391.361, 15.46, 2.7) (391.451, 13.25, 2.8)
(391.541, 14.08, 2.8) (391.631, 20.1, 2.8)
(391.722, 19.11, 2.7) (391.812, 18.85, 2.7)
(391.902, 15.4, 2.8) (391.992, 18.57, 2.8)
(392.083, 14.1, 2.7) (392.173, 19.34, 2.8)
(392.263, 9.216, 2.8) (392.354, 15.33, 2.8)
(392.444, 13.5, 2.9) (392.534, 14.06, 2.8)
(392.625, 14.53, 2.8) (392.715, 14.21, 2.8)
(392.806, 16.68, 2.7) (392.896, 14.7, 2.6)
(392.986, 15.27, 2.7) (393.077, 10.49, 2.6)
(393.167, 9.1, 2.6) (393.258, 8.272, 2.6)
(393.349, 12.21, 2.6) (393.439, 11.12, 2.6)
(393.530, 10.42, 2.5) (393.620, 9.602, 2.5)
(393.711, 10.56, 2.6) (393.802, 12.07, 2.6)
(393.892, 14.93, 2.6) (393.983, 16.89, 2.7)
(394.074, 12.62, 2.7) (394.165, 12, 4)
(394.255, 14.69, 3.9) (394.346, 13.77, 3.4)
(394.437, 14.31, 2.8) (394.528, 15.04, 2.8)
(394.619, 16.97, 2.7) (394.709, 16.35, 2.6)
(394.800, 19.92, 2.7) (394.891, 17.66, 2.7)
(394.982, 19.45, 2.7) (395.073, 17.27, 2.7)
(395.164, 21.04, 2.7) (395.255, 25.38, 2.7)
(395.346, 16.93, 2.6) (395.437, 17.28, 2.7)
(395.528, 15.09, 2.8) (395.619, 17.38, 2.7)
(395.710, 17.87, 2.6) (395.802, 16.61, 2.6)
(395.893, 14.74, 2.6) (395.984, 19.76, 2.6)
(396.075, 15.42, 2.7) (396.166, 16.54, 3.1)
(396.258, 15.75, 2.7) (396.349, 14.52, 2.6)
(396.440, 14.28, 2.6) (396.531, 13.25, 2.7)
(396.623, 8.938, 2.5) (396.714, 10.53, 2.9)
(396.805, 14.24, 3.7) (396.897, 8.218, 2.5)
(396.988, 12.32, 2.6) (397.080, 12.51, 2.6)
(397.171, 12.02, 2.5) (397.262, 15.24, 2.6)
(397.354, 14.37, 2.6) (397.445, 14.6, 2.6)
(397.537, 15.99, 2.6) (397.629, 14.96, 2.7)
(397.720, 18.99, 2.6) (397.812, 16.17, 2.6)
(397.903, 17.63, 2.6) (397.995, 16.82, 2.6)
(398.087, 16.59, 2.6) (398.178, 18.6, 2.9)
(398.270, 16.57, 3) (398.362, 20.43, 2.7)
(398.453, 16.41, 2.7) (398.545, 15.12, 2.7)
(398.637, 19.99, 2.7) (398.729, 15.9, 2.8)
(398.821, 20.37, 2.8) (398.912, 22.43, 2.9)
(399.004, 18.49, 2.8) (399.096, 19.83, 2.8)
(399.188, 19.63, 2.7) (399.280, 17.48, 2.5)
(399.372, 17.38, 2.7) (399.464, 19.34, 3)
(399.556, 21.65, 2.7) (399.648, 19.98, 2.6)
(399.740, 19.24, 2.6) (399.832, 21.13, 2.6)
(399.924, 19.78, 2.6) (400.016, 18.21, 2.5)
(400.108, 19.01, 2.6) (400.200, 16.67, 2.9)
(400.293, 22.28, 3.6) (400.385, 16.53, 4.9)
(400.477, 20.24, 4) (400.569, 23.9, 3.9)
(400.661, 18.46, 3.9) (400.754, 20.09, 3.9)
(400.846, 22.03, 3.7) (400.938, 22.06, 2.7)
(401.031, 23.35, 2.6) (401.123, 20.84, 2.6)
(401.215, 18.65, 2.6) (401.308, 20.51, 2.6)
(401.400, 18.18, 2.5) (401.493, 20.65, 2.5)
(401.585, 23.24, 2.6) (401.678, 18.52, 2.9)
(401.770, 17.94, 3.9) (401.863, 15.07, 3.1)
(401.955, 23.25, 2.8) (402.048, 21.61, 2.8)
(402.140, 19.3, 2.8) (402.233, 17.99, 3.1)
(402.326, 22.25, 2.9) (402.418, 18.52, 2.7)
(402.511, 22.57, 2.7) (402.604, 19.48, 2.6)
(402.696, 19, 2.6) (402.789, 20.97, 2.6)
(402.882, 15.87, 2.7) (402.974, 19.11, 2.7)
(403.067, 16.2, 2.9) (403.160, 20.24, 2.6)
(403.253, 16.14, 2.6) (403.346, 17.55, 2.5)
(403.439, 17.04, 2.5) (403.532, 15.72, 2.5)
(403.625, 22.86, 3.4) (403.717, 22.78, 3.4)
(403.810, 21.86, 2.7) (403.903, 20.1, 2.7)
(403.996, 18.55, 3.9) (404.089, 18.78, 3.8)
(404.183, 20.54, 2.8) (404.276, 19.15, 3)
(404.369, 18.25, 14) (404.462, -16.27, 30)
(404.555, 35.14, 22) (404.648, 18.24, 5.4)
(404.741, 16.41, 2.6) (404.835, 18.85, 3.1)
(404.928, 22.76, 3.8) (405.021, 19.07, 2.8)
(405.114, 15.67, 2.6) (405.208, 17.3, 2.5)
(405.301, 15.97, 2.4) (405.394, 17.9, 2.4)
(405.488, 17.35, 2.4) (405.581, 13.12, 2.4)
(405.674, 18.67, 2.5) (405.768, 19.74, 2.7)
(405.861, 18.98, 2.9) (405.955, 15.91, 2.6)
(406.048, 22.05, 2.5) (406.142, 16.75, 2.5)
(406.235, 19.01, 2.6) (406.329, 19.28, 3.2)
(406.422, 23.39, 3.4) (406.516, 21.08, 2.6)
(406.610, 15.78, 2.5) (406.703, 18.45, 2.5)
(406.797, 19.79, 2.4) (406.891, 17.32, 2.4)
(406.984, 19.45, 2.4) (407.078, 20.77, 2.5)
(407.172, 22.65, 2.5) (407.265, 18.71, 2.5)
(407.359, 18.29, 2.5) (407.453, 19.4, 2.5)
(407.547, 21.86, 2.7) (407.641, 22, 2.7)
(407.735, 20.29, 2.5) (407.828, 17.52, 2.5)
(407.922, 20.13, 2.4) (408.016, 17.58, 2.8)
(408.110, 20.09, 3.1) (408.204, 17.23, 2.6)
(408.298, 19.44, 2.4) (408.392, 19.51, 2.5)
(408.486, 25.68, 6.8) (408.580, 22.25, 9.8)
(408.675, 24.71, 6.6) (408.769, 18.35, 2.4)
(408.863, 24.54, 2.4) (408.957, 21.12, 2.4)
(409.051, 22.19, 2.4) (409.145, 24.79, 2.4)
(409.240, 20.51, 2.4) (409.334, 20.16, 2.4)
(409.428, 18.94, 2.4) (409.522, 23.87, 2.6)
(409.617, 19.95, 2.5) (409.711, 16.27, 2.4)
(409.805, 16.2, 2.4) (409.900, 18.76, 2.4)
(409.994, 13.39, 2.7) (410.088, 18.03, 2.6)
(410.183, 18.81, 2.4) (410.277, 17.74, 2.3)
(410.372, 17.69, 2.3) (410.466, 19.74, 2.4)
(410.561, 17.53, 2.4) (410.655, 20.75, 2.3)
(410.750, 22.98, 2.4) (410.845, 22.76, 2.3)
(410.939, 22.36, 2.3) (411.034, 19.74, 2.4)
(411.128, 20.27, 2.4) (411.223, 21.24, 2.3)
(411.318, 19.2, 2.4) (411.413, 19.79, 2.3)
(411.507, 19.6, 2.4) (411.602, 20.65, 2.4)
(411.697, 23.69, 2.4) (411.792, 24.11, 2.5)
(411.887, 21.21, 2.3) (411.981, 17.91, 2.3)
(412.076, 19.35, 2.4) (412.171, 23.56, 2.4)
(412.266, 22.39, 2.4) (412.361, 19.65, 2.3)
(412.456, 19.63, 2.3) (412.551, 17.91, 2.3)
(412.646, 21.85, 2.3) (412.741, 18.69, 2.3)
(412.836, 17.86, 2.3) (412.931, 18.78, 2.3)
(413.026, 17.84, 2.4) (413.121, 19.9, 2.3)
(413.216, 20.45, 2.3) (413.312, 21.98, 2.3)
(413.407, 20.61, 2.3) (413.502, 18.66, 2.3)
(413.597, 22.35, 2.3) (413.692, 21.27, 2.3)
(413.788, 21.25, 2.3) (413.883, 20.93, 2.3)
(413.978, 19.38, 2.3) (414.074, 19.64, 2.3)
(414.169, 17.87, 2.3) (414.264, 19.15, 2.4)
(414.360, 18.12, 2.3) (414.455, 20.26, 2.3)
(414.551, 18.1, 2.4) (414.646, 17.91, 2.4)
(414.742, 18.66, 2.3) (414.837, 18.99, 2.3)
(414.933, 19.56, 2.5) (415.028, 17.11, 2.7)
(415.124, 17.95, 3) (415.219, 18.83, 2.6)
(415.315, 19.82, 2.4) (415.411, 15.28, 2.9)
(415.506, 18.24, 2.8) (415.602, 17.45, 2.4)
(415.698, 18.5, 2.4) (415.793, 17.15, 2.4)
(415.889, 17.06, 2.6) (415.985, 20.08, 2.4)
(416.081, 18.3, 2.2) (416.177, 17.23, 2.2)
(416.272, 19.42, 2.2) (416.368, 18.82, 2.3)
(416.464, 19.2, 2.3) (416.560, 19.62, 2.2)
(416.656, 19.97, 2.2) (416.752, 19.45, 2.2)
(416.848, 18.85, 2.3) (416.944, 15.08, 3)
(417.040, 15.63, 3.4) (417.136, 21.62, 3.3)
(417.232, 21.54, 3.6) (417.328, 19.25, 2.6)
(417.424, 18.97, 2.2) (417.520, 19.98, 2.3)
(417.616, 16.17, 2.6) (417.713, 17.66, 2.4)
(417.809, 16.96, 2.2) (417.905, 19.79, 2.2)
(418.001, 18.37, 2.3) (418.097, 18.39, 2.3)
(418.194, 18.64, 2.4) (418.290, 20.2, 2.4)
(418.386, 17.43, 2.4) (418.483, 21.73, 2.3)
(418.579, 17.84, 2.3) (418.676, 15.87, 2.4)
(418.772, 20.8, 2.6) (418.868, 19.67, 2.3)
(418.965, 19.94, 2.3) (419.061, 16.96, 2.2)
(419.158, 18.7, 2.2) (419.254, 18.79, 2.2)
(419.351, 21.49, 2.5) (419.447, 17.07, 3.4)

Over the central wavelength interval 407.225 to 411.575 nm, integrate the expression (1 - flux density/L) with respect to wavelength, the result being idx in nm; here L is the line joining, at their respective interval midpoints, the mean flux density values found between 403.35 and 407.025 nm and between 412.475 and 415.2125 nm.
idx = -0.29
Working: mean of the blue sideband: 18.3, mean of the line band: 20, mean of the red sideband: 19.4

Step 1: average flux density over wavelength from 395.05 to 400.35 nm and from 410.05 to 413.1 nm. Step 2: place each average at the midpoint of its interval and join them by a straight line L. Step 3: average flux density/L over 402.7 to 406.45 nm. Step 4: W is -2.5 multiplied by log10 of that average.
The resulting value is 0.02 mag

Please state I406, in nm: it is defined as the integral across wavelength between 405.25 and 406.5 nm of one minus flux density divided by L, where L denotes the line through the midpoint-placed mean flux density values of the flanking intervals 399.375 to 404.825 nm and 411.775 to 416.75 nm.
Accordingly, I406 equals 0.06 nm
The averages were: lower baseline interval 19.2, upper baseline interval 19.3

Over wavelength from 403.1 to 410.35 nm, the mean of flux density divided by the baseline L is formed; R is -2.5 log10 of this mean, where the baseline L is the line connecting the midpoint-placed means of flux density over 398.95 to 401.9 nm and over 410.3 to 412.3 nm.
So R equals 0.07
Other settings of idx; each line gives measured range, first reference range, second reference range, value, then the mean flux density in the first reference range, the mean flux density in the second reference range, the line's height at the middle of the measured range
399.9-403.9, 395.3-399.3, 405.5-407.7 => -0.47 nm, 16.1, 19.2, 17.6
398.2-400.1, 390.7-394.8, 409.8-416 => -0.29 nm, 15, 19.5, 16.4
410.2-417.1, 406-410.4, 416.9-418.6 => -0.10 nm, 19.8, 18.6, 19.2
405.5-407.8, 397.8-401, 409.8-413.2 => 0.03 nm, 19.1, 19.8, 19.5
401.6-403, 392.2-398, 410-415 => -0.22 nm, 14.7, 19.9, 16.8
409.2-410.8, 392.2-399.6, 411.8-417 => -0.05 nm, 15.5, 19.2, 18.3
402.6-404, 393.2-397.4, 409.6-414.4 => -0.15 nm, 14.7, 19.8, 17.1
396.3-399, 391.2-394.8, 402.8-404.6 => 0.07 nm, 14.3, 17.9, 15.9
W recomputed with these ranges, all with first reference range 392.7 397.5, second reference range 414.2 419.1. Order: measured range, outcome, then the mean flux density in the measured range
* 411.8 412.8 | -0.15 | 20.3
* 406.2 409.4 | -0.20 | 20.4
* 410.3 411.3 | -0.17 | 20.4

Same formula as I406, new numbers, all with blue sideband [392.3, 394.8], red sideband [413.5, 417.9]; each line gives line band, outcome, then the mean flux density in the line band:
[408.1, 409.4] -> -0.33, 21.5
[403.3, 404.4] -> -0.24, 19.4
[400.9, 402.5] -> -0.49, 20.2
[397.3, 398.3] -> -0.14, 16.5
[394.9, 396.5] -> -0.39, 17.3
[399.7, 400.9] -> -0.38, 19.8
